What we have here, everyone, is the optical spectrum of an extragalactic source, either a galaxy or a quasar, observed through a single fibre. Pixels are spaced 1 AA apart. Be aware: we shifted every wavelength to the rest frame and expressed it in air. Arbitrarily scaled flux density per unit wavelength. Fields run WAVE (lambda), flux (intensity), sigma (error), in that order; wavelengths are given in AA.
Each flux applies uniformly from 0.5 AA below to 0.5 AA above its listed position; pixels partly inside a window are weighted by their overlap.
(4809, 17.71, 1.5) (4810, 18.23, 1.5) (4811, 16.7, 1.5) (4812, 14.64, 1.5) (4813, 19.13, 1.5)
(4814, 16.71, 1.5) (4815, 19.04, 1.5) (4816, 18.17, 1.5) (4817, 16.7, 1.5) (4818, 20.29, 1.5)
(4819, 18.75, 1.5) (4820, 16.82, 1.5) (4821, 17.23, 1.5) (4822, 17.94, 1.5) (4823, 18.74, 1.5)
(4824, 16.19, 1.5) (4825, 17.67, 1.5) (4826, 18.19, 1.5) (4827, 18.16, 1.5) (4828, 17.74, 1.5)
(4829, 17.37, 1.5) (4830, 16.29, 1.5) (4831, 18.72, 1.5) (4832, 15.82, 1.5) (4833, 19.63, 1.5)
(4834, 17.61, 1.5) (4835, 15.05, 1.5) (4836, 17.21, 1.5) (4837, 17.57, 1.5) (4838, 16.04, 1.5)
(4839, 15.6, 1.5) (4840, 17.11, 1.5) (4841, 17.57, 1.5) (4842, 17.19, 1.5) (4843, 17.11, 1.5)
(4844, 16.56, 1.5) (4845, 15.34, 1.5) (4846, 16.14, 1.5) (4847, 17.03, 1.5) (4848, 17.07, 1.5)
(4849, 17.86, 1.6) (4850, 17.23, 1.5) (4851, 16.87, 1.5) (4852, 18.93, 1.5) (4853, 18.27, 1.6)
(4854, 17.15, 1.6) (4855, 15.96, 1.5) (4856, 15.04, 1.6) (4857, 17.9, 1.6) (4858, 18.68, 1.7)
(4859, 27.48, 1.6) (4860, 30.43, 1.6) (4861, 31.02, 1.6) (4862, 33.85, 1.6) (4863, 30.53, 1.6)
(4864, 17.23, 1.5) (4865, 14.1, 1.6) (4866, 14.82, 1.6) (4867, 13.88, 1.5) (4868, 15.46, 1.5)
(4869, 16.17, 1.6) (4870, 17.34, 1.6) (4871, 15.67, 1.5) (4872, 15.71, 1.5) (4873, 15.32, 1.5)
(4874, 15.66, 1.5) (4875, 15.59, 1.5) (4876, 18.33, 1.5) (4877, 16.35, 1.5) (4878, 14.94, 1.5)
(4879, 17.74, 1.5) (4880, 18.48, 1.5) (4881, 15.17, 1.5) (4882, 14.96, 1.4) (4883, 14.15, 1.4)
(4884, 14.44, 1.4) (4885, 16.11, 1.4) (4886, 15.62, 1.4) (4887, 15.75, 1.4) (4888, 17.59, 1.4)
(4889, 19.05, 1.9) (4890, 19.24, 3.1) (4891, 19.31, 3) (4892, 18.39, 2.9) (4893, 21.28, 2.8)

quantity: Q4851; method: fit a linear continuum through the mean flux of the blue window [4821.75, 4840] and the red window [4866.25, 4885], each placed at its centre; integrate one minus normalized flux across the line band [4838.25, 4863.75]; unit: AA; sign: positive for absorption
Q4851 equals -4.77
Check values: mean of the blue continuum 17.3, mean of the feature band 19.7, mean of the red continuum 15.8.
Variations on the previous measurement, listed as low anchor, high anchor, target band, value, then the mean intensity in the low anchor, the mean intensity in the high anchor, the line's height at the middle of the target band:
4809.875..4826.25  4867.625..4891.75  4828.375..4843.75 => 0.2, 17.7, 16.4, 17.3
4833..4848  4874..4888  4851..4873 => -4.4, 16.8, 16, 16.4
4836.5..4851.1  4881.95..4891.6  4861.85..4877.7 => -0.7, 16.8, 16.7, 16.8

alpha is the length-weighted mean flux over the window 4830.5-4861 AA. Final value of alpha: 18.1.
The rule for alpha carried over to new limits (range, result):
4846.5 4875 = 19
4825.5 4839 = 17.3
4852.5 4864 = 23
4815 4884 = 17.8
